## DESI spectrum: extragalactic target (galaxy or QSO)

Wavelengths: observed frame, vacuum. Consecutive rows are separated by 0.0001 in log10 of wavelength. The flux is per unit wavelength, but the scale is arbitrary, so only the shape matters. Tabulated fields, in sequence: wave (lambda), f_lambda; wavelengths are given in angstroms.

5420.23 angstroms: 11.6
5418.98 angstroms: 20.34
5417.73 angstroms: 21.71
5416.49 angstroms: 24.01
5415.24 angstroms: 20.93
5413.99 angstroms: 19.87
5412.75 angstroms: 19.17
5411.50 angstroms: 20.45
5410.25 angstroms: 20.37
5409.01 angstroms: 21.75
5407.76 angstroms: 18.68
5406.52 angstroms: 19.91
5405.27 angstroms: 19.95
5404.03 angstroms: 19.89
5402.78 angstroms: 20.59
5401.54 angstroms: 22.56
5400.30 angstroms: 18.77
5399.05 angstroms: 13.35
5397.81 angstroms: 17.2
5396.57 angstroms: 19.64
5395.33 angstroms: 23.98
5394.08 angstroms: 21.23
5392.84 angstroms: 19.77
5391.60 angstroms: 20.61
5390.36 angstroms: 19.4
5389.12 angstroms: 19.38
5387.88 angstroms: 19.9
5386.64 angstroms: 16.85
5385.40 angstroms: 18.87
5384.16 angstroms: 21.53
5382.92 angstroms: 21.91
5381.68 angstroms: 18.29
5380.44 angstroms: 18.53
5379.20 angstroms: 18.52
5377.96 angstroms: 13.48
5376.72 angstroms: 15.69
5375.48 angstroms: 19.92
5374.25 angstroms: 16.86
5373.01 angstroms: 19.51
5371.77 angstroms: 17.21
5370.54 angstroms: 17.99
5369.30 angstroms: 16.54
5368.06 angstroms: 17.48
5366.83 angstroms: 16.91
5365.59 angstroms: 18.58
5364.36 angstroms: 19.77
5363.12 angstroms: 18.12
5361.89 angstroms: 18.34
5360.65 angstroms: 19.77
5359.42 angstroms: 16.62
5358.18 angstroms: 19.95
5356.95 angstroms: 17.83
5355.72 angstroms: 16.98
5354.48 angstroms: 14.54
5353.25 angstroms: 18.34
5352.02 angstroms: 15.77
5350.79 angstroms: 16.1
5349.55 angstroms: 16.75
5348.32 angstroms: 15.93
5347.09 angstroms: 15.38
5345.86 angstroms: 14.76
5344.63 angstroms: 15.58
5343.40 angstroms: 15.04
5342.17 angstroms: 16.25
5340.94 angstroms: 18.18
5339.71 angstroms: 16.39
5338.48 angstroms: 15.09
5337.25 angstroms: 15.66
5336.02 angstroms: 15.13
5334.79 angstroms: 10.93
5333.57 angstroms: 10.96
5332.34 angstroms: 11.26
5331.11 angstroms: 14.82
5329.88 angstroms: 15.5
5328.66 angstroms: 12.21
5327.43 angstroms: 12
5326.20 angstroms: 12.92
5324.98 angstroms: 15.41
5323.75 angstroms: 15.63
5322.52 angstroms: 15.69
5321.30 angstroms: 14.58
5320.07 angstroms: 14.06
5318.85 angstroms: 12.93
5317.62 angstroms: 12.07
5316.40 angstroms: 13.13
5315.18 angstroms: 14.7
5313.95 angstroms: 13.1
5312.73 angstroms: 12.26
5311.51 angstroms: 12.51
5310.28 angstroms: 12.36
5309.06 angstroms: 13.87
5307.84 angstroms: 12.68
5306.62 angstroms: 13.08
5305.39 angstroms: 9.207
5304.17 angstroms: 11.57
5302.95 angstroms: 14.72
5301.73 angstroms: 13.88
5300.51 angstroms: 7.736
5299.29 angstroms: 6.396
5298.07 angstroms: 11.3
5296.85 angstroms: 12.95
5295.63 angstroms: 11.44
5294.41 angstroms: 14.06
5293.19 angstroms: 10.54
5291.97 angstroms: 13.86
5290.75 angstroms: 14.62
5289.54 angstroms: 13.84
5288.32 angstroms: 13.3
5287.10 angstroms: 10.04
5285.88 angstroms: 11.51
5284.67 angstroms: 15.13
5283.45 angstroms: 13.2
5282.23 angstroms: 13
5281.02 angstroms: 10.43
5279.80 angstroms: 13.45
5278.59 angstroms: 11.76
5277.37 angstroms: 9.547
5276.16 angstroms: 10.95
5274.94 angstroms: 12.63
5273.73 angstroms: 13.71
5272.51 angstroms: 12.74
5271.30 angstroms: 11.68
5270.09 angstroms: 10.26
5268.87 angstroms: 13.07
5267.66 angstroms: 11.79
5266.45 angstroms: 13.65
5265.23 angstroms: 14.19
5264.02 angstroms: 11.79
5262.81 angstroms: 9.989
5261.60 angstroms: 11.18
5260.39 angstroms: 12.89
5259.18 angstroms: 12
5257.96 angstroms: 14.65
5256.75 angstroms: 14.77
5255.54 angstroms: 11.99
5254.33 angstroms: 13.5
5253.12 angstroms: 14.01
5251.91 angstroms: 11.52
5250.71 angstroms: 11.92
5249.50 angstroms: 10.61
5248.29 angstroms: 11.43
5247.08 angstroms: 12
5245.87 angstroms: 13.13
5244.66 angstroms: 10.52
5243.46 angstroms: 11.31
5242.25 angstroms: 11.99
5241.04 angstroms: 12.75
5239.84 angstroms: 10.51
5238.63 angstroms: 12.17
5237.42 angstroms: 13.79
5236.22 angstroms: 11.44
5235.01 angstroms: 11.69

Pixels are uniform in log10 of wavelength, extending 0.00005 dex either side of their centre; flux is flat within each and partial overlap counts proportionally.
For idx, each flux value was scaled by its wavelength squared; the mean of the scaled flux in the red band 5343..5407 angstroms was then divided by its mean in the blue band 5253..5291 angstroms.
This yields 1.5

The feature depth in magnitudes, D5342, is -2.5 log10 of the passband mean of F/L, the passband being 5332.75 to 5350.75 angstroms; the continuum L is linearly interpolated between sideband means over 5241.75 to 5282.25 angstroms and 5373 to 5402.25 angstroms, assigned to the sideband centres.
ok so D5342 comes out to 0.095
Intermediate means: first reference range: 12.2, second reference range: 19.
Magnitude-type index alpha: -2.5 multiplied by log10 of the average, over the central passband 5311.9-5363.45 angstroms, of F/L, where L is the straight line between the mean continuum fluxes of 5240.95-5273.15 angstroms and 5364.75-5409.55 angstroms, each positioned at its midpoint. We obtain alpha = 0.09 mag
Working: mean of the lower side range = 12.3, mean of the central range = 15.1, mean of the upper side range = 18.9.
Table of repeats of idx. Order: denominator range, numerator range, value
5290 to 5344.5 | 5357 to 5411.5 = 1.46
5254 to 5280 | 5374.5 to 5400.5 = 1.60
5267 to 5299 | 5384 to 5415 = 1.68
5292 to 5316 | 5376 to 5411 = 1.65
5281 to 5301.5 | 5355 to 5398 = 1.60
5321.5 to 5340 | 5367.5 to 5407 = 1.39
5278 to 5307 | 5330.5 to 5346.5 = 1.23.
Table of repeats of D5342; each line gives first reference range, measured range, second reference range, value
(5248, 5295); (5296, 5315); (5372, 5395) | 0.210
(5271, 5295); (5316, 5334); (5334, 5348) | 0.072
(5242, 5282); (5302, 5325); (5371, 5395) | 0.133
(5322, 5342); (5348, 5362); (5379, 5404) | -0.058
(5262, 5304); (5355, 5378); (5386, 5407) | -0.016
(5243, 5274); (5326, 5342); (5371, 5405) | 0.160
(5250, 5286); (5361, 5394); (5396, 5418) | -0.011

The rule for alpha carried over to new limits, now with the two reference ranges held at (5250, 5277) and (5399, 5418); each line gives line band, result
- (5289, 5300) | 0.170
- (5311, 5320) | 0.172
